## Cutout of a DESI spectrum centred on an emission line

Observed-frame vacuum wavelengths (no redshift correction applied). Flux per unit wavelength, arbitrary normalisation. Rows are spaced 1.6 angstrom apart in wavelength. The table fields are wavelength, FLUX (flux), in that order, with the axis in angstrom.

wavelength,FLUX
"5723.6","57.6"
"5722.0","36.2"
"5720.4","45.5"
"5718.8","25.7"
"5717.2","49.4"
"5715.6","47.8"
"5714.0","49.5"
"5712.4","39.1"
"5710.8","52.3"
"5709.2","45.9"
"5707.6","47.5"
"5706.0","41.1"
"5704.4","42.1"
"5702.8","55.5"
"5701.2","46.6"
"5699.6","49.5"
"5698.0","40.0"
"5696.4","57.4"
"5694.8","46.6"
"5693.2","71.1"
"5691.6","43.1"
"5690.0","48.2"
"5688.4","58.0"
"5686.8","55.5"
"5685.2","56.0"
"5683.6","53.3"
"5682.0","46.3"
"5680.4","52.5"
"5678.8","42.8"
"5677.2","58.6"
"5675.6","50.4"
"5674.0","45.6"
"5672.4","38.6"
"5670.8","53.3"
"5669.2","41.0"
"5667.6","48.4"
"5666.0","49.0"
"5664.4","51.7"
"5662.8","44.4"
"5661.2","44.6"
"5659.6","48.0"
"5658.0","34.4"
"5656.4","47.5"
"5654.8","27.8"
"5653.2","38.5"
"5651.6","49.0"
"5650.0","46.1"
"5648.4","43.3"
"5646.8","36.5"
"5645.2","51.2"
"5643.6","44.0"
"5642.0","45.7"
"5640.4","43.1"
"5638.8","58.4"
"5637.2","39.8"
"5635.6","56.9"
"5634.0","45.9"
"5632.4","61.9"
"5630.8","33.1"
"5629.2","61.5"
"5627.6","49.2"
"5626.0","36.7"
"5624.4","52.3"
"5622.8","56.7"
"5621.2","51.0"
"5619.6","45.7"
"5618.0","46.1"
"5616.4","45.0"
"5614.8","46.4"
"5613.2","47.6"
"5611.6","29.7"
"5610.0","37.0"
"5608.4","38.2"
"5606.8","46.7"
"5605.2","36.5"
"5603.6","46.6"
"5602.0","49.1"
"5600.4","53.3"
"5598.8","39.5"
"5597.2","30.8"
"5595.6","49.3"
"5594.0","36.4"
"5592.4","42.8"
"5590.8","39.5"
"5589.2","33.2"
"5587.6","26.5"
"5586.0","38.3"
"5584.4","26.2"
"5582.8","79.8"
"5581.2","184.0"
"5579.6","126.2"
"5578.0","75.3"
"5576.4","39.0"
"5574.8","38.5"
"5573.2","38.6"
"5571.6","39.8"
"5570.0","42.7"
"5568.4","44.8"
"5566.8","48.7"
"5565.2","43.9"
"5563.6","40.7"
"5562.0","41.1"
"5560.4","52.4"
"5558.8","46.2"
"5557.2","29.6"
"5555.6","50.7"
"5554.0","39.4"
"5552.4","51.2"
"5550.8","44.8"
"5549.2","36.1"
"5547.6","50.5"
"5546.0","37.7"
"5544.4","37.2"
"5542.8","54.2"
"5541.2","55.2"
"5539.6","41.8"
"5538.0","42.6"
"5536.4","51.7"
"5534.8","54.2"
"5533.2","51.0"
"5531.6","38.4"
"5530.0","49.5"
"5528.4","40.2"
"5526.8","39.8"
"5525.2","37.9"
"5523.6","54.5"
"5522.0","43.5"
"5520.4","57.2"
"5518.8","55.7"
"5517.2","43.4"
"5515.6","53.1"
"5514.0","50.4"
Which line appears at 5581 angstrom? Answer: H-beta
